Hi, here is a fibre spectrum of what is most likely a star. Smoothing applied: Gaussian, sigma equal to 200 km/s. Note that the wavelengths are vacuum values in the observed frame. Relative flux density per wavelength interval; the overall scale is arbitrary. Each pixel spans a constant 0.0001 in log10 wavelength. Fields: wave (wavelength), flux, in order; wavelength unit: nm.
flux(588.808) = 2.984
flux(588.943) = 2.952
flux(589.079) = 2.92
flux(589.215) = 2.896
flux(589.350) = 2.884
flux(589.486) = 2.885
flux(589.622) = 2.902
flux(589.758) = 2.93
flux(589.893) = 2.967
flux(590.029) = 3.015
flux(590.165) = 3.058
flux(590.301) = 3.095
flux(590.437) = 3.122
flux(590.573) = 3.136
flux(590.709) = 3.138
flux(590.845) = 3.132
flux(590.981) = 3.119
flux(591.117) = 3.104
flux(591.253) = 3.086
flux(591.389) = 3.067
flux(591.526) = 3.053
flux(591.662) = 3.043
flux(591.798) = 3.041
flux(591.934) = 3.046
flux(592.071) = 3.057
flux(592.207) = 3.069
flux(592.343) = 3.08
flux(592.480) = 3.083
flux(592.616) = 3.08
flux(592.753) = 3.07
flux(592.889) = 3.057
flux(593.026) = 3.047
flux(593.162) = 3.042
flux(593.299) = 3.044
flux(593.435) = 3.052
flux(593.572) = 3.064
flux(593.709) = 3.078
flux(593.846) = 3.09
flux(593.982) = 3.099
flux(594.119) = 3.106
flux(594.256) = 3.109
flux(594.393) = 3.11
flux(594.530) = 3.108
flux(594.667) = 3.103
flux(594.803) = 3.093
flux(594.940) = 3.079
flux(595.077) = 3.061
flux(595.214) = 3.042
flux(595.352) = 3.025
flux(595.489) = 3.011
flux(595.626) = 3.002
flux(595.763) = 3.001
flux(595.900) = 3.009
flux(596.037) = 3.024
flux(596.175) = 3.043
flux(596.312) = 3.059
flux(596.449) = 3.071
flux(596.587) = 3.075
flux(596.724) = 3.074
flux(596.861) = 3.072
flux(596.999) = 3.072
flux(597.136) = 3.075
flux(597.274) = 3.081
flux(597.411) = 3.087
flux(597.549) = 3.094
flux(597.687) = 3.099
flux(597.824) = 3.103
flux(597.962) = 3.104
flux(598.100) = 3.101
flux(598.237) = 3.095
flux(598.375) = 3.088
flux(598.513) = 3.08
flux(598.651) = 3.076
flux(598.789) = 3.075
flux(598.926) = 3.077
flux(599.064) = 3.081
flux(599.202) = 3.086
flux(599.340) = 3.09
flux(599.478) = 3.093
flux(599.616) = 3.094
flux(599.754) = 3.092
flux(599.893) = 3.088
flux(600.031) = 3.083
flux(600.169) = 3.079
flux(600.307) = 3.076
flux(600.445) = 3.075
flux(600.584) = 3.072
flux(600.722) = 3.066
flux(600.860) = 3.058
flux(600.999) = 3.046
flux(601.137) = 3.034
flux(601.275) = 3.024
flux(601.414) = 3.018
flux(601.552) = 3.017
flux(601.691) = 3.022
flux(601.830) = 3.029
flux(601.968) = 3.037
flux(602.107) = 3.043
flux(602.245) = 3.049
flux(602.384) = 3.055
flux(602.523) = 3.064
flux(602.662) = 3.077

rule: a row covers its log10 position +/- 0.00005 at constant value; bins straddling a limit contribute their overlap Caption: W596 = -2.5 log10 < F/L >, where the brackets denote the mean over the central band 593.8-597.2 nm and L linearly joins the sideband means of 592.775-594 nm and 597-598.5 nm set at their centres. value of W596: 0.00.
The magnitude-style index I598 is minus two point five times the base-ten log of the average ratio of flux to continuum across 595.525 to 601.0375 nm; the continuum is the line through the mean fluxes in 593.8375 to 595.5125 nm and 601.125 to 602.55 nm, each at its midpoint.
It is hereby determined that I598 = -0.01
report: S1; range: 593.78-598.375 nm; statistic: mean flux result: 3.07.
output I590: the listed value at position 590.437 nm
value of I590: 3.122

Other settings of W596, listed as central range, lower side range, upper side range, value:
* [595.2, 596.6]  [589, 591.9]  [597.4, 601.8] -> 0.009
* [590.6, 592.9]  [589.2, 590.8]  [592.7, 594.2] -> -0.014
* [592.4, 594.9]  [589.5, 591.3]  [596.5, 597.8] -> -0.004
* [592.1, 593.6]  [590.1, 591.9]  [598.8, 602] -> 0.008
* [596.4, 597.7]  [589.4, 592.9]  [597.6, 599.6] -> 0.002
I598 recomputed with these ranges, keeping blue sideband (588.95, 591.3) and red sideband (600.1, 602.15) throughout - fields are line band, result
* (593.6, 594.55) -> -0.02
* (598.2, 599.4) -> -0.01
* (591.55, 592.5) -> -0.01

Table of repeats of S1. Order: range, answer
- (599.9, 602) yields 3.05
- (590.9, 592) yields 3.07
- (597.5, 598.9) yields 3.09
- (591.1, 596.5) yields 3.06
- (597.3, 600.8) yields 3.09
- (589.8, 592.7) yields 3.07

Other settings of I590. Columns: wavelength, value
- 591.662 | 3.043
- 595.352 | 3.025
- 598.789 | 3.075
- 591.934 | 3.046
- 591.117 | 3.104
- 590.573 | 3.136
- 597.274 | 3.081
